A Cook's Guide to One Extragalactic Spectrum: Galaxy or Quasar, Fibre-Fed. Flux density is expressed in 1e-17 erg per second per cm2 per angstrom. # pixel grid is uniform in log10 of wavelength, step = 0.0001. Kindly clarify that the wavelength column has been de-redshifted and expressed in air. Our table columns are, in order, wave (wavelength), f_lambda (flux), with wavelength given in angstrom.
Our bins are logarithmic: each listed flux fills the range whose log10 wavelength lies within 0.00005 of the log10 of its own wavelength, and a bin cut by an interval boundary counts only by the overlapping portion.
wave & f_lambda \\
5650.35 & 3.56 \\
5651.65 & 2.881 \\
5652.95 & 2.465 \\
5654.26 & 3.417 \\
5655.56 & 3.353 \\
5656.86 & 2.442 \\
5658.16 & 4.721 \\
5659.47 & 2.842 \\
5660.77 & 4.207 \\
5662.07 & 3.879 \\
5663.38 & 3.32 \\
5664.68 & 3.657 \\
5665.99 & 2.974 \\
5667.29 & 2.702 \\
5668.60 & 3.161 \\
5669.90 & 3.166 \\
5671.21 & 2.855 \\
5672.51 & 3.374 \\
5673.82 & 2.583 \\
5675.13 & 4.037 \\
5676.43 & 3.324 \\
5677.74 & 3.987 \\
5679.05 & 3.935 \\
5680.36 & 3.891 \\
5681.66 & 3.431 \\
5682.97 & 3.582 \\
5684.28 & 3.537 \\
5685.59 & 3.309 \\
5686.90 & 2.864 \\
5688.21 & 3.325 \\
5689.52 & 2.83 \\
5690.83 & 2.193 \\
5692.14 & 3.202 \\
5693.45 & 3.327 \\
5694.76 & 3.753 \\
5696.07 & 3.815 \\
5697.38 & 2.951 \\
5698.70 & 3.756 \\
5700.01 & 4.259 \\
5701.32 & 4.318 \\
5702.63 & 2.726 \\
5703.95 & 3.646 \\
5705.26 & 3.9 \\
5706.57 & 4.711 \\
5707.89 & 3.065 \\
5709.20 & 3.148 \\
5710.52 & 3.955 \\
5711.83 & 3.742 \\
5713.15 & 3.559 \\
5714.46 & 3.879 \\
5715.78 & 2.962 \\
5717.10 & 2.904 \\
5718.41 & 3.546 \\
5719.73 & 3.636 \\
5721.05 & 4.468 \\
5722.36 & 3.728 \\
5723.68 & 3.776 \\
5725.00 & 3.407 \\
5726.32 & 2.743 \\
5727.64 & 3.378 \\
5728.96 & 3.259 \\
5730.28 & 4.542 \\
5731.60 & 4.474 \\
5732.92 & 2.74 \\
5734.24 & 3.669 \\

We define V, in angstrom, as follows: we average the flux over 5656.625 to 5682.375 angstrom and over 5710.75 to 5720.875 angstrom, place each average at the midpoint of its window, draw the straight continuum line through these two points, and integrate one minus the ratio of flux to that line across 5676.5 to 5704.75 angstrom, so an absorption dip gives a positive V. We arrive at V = 0.2 angstrom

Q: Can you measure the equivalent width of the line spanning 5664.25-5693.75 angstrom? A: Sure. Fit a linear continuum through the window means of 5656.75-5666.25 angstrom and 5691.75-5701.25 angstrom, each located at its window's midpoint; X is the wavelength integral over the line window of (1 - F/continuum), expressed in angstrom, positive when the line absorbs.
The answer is 2.8 angstrom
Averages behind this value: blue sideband 3.59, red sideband 3.64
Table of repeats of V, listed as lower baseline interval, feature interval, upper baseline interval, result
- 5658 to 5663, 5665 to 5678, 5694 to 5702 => 2.03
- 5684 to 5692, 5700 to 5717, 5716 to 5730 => -1.81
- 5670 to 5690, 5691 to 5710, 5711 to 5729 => -0.70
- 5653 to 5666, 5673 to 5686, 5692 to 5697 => -0.24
